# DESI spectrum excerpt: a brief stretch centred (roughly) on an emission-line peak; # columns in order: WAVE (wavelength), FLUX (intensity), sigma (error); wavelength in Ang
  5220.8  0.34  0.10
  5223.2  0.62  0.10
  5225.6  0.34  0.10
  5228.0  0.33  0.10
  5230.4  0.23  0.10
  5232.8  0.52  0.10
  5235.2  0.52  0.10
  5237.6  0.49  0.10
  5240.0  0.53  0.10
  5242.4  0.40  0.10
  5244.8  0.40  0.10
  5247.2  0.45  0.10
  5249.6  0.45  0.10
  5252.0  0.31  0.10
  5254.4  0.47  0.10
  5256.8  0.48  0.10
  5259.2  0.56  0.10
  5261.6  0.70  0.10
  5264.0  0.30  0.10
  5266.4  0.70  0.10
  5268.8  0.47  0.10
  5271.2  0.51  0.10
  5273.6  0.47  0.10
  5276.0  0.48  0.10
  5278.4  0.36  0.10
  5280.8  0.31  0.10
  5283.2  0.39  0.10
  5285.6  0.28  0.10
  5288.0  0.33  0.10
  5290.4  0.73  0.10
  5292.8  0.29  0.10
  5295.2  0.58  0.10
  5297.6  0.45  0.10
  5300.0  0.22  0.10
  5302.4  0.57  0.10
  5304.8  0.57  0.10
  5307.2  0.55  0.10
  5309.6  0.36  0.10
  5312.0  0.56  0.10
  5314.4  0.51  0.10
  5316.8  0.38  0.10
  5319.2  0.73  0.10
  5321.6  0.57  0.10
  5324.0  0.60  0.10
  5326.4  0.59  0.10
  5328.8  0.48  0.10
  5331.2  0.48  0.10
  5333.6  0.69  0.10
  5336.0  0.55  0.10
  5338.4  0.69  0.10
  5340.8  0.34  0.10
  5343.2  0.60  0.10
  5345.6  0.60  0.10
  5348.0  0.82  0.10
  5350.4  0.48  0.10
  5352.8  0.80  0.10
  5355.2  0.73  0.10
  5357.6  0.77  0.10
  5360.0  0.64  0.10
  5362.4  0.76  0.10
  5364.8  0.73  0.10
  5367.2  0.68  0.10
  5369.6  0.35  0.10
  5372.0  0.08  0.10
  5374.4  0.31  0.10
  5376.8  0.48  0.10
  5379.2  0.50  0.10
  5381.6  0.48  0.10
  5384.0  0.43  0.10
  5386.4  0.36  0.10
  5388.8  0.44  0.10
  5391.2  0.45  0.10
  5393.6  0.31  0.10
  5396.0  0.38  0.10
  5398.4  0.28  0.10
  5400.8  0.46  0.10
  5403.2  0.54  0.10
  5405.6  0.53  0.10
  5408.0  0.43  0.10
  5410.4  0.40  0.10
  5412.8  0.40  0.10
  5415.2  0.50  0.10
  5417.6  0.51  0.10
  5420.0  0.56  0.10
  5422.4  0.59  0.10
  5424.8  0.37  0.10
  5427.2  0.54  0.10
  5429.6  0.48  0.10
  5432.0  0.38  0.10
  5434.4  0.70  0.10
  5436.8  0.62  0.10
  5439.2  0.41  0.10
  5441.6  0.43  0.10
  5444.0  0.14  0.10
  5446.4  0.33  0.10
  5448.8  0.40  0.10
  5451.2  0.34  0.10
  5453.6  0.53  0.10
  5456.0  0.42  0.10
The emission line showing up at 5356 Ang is C III] 1909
